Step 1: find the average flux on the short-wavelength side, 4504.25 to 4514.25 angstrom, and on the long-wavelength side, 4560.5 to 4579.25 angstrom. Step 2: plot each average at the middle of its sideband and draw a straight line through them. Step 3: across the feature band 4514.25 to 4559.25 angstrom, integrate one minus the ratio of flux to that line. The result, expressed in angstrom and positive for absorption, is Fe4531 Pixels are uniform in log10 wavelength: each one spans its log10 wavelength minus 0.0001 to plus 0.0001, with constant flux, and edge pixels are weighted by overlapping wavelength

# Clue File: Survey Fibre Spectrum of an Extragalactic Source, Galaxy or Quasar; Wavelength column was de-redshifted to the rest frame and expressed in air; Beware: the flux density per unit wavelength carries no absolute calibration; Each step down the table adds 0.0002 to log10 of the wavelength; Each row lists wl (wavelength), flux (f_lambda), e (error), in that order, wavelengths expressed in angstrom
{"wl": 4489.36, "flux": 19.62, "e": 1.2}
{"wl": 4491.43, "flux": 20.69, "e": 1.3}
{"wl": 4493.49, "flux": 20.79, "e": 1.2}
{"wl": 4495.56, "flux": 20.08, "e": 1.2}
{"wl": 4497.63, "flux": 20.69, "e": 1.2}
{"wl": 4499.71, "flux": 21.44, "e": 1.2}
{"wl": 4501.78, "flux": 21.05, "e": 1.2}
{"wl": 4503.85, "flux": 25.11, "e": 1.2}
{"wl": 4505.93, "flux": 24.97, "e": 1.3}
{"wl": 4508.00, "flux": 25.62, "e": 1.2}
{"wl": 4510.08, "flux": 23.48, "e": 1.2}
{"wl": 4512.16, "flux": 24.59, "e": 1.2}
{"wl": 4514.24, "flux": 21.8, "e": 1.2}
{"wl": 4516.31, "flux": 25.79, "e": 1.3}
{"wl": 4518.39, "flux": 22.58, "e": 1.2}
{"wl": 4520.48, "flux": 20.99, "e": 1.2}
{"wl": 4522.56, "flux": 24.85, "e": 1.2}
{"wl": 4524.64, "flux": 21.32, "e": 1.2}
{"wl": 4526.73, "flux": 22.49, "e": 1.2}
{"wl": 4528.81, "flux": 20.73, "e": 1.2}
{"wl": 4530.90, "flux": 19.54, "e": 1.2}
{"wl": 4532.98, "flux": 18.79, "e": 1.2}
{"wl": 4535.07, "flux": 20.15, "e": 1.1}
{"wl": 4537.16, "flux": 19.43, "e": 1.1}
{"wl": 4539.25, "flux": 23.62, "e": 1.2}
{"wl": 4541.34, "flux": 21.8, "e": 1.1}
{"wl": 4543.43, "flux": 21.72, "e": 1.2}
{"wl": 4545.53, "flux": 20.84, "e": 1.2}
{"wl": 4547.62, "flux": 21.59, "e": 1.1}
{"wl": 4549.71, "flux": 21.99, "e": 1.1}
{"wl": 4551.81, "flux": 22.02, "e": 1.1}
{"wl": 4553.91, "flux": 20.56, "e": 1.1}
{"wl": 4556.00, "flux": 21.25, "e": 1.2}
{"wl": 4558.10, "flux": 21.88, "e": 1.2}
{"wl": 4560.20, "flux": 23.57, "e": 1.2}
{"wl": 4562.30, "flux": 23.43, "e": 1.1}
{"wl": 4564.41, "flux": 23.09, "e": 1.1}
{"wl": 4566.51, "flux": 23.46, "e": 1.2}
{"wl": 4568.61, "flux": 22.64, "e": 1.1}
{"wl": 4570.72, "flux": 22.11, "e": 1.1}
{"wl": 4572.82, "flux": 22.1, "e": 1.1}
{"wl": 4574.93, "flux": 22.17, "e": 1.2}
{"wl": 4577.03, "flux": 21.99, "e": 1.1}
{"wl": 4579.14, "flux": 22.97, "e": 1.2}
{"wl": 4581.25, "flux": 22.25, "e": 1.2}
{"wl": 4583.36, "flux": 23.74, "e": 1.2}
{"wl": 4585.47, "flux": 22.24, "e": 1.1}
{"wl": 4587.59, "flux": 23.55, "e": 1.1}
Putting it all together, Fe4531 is 3.8 angstrom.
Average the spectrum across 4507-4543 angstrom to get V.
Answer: 22.2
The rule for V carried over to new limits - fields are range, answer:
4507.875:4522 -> 23.5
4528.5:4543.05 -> 20.6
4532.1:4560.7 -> 21.3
